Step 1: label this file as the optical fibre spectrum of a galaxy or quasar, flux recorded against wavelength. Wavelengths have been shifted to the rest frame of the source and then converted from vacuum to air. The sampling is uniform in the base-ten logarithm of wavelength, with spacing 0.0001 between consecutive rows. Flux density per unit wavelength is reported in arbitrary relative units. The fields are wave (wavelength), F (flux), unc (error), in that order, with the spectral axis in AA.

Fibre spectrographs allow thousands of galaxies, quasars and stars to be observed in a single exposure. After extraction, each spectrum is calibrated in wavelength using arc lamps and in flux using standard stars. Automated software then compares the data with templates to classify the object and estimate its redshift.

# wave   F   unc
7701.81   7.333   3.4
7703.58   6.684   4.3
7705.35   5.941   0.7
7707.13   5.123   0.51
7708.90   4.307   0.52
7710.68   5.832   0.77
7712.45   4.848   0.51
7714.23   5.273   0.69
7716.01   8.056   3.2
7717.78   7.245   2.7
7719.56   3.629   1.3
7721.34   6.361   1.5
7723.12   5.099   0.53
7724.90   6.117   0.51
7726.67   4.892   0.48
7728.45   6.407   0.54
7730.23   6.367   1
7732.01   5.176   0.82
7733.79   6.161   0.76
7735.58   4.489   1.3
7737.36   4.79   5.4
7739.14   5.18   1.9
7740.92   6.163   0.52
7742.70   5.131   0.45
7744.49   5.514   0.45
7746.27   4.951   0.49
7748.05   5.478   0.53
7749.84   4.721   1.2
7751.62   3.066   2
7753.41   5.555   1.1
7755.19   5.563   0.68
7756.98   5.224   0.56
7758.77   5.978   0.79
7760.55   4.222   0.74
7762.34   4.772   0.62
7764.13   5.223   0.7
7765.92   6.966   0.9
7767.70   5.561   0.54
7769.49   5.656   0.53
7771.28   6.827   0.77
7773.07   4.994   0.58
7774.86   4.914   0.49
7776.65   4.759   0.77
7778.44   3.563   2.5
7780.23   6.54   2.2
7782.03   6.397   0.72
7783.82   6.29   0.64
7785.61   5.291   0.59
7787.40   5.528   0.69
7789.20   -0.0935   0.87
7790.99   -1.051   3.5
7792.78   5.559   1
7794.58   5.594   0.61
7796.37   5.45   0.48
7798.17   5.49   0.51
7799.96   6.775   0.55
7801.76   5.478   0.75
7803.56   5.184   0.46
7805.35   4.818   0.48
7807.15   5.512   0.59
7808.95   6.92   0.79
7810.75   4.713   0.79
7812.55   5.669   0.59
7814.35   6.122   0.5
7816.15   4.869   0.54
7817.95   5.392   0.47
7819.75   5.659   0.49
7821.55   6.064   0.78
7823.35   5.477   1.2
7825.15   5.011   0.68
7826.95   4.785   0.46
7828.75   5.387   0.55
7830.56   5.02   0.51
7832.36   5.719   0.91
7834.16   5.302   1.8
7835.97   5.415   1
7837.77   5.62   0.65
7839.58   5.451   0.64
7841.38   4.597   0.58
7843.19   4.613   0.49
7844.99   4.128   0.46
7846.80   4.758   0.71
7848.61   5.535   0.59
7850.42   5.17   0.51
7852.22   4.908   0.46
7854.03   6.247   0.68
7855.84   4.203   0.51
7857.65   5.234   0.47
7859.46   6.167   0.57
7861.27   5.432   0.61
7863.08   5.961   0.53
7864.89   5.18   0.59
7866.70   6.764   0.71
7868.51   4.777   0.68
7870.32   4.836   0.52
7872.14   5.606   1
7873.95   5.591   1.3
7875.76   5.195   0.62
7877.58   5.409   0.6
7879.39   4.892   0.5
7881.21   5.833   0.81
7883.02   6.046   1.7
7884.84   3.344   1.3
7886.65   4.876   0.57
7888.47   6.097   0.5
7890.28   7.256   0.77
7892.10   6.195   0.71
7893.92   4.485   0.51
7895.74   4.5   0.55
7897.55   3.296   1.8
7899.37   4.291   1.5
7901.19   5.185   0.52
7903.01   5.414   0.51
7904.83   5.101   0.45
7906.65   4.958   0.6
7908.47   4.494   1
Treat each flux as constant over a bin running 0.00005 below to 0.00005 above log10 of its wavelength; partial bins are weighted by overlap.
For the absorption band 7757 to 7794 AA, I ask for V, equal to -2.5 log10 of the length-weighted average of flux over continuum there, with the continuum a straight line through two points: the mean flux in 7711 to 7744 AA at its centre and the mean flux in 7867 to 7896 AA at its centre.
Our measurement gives 0.13 mag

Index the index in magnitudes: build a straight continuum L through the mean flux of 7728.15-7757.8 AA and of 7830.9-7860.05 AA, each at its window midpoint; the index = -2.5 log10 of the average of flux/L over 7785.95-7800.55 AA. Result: 0.25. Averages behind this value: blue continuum 5.27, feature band 4.15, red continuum 5.18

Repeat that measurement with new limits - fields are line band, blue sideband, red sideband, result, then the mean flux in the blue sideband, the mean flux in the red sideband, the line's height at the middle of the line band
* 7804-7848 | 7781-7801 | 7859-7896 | -0.07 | 4.67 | 5.46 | 4.99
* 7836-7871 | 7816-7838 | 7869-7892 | 0.03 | 5.37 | 5.43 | 5.4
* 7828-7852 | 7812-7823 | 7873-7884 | 0.09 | 5.62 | 5.48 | 5.57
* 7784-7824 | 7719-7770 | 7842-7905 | 0.05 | 5.33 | 5.21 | 5.28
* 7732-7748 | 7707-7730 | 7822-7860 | 0.06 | 5.67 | 5.18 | 5.58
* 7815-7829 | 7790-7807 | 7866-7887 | -0.08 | 4.82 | 5.26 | 4.95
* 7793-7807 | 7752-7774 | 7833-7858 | -0.05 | 5.49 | 5.09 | 5.31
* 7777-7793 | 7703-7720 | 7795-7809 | 0.33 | 5.73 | 5.63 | 5.65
